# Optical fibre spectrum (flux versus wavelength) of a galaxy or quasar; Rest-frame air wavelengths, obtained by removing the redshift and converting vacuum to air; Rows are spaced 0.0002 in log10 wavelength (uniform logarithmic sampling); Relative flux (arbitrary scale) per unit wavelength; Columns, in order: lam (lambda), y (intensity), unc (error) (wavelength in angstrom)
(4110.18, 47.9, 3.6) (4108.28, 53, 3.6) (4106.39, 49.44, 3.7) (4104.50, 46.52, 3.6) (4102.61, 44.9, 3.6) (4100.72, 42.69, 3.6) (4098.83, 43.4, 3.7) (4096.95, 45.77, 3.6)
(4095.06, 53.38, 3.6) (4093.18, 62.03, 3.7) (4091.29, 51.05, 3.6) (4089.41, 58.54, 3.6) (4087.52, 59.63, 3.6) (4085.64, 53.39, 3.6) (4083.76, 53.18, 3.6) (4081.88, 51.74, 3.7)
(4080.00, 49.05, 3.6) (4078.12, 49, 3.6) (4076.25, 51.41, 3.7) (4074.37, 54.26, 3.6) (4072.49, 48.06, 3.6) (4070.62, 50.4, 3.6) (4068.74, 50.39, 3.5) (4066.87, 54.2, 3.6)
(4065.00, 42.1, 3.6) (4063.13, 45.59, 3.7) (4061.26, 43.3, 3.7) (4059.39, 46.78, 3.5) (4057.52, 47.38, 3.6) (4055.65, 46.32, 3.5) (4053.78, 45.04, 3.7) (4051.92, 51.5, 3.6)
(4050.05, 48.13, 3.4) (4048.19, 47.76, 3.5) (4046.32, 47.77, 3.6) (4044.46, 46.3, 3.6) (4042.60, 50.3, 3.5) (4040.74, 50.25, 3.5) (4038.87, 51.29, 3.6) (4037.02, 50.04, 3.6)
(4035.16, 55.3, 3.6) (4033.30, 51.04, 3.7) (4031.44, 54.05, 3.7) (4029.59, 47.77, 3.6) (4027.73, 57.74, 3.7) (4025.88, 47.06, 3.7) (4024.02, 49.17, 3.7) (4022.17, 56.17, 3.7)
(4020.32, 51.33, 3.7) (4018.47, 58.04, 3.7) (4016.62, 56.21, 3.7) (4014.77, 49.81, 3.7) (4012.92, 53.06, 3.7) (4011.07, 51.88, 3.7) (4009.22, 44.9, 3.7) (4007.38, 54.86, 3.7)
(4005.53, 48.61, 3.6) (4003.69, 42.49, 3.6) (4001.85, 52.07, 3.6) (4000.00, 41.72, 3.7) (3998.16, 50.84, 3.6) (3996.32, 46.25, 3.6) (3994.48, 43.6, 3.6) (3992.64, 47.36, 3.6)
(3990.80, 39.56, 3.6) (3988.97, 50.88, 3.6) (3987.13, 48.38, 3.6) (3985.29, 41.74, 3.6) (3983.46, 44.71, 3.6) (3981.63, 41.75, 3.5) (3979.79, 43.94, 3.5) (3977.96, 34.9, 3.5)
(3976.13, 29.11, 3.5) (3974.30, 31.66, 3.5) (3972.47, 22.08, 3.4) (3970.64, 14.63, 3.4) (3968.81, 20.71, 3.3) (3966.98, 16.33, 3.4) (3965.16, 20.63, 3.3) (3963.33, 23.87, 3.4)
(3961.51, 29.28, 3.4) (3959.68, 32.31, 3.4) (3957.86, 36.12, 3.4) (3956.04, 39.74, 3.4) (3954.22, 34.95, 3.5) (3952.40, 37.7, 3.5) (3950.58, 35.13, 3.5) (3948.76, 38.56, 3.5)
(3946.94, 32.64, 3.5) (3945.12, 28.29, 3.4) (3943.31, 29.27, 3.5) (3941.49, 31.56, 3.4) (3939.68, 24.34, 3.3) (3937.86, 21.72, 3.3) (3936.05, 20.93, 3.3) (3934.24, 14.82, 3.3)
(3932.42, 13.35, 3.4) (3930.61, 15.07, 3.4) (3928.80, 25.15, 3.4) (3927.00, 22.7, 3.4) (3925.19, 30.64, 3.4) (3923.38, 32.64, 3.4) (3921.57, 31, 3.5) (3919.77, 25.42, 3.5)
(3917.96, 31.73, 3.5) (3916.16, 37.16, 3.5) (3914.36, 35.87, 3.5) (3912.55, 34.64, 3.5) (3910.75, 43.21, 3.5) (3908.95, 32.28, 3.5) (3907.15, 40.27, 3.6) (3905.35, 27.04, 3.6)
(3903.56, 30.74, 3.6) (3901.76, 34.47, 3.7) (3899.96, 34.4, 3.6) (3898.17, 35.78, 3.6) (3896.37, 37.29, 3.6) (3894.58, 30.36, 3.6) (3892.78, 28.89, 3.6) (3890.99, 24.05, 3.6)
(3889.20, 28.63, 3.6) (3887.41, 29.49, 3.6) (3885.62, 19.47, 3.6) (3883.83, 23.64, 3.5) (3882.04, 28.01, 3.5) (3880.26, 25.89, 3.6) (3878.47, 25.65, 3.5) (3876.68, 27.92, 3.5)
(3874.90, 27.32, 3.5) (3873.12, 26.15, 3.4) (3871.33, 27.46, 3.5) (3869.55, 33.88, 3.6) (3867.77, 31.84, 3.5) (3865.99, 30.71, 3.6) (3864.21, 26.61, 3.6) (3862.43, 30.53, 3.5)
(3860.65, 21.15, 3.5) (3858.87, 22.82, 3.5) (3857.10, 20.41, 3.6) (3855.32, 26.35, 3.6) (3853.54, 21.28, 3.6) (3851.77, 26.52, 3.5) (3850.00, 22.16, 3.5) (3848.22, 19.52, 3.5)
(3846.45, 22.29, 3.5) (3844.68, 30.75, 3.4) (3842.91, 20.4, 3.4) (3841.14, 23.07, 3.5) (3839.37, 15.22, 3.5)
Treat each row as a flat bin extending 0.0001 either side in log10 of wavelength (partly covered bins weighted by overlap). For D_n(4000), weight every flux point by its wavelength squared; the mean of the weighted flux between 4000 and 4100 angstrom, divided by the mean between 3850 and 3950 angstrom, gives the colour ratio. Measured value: 1.9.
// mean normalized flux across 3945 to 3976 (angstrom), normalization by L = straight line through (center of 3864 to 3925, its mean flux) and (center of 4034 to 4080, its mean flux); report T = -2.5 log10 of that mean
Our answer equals 0.29 mag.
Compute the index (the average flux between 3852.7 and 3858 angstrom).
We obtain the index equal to 22.7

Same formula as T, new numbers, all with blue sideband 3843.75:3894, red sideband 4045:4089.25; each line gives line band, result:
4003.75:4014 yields -0.171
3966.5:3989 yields 0.168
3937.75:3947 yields 0.233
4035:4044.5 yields -0.097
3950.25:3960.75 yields 0.011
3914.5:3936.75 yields 0.268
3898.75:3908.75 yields -0.109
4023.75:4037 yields -0.146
